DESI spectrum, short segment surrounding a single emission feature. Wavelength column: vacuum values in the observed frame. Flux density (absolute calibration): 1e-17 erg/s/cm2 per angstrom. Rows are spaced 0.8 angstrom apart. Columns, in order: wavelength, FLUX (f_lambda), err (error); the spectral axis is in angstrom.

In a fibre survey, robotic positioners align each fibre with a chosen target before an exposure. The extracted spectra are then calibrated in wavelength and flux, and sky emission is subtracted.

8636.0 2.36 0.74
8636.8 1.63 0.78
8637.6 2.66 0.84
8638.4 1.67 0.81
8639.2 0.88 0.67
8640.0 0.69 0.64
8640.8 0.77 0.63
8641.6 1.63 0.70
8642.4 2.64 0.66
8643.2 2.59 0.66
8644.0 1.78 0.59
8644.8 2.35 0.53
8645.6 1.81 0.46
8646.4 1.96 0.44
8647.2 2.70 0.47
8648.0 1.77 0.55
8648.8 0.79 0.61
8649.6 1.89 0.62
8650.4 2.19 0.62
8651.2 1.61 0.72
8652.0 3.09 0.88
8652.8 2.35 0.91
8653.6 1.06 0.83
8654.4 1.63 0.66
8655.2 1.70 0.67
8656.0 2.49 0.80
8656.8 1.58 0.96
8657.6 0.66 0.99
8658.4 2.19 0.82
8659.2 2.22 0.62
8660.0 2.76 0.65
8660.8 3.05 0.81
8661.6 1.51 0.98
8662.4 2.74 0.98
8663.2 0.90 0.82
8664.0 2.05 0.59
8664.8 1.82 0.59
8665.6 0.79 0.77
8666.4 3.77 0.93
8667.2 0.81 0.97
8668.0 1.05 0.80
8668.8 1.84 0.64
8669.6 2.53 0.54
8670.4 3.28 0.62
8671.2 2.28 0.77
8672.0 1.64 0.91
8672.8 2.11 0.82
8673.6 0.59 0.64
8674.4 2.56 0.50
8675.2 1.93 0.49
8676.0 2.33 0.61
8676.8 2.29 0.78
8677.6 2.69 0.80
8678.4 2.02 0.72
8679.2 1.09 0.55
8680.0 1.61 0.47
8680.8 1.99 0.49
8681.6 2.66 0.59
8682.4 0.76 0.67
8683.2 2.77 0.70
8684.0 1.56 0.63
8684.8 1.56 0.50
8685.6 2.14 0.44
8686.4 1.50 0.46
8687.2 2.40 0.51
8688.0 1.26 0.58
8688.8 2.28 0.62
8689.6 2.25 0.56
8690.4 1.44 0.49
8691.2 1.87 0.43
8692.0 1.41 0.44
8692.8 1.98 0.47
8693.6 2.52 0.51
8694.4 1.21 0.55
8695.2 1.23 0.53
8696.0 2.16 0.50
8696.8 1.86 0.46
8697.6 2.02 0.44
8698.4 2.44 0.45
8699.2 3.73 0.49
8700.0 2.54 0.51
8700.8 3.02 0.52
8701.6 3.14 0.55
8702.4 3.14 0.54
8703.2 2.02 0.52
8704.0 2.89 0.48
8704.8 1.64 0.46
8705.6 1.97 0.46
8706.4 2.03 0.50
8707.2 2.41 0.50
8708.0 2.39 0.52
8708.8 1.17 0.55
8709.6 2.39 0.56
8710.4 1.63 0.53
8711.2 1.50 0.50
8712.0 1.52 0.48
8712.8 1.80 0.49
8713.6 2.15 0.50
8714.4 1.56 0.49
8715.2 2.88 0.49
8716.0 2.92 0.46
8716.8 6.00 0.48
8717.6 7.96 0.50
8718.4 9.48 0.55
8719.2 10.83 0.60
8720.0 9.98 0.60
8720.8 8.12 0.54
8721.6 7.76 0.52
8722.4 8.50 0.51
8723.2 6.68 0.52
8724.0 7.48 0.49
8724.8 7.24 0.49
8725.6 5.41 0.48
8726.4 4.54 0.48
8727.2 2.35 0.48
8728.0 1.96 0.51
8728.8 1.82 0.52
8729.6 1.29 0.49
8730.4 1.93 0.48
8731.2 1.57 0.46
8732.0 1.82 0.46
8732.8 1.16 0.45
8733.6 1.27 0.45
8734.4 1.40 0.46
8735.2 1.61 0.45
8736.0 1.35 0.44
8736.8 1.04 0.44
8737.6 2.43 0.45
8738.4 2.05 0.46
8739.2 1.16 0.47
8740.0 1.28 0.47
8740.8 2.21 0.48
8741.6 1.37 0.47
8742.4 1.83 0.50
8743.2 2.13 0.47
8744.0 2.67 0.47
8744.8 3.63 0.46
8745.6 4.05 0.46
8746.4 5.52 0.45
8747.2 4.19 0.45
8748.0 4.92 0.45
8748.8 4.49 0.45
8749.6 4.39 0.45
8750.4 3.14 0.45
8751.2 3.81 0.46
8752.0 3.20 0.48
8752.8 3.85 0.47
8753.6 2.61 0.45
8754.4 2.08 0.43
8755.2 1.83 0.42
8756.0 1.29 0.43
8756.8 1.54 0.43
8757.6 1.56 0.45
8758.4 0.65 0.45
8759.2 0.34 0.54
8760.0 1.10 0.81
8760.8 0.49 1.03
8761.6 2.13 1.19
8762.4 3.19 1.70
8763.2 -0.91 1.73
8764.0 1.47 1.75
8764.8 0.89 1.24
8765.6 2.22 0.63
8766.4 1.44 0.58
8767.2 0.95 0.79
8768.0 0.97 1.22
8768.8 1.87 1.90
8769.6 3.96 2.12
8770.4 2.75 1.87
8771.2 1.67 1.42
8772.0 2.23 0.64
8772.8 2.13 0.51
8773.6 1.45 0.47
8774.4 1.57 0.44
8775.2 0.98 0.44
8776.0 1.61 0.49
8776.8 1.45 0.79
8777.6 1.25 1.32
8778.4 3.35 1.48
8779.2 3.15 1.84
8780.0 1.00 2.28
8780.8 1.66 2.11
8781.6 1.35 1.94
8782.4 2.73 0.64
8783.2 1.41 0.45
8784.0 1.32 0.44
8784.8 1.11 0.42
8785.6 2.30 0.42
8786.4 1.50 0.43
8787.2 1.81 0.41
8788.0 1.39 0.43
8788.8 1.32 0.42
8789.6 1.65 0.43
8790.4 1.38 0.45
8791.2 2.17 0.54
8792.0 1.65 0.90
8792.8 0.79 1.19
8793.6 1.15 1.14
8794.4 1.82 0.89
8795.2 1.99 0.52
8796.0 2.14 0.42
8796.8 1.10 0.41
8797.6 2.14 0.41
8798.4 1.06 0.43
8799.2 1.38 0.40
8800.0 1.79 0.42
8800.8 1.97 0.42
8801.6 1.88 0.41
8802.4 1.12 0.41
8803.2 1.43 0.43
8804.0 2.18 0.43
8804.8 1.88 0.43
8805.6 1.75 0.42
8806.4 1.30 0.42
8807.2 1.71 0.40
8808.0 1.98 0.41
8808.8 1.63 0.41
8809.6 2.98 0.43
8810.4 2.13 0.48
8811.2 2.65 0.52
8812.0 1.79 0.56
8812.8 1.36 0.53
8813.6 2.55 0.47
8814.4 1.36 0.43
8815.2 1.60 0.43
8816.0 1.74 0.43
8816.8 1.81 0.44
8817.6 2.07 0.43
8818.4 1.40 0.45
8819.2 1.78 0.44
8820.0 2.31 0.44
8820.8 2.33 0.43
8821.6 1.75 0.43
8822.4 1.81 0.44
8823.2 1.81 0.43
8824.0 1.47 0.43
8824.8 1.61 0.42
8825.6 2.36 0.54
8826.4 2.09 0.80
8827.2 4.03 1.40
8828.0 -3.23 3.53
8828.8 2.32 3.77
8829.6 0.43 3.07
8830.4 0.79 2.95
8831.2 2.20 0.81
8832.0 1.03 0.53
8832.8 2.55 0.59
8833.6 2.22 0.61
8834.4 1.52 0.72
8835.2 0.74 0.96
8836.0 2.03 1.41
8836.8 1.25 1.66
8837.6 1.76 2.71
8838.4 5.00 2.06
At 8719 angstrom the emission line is H-alpha 6563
